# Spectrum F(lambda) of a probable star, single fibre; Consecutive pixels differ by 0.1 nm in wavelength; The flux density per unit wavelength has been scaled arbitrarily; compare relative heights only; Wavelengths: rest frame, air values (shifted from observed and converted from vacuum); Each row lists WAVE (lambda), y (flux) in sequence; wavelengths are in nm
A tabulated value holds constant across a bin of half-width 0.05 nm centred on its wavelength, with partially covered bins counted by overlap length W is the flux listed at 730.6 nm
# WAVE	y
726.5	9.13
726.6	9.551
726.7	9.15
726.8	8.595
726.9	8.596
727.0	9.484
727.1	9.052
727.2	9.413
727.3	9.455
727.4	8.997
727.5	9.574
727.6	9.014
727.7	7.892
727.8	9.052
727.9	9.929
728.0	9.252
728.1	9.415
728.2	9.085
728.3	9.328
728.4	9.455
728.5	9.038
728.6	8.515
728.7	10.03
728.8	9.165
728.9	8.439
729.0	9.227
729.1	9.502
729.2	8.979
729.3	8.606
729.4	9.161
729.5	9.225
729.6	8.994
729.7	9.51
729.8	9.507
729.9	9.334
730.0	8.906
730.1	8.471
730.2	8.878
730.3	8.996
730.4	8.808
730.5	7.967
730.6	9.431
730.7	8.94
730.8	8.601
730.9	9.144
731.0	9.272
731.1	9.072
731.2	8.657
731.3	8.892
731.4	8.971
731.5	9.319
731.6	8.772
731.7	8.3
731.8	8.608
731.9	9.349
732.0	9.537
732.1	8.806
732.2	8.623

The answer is 9.431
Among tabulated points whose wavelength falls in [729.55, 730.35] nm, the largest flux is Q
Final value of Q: 9.51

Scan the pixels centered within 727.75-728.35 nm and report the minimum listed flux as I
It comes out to 9.052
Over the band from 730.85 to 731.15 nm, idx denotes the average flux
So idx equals 9.16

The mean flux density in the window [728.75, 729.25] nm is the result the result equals 9.06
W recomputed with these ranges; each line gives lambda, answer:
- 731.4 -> 8.971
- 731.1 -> 9.072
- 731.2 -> 8.657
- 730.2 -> 8.878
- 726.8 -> 8.595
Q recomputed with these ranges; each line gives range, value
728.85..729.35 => 9.502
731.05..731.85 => 9.319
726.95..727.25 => 9.484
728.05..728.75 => 10.03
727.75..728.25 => 9.929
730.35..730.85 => 9.431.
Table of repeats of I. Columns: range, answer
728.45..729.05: 8.439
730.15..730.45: 8.808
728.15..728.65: 8.515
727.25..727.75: 7.892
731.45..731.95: 8.3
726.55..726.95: 8.595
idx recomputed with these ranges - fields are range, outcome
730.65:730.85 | 8.77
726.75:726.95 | 8.6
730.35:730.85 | 8.75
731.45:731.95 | 8.87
